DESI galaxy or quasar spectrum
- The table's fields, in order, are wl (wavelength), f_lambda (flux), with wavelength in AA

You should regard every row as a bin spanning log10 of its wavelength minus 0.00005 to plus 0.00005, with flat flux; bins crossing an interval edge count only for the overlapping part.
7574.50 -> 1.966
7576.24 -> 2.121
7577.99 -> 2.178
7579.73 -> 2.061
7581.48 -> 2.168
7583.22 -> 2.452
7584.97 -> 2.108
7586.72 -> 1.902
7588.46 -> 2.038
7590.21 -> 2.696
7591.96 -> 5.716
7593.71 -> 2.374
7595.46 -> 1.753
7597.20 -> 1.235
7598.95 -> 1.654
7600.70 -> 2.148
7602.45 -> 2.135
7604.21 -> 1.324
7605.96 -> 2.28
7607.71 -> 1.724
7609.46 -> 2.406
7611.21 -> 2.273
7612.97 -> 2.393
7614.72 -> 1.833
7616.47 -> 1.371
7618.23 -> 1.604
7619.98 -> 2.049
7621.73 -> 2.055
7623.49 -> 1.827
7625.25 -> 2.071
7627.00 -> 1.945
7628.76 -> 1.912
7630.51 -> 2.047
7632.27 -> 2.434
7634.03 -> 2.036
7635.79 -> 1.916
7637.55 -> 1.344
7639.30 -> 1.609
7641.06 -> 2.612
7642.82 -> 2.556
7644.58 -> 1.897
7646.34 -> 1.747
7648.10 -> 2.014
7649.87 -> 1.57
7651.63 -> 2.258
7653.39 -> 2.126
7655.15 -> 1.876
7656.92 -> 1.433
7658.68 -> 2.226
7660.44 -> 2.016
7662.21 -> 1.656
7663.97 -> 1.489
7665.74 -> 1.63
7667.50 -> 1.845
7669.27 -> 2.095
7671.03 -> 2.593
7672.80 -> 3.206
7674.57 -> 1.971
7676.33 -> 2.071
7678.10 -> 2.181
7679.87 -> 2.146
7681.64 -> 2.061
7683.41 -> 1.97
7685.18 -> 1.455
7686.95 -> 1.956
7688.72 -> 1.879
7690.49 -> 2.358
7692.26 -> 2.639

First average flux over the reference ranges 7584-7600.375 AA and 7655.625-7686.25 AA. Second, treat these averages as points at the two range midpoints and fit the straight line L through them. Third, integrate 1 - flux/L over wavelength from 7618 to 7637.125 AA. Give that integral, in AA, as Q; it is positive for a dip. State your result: 1.9 AA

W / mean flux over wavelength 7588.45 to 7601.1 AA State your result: 2.49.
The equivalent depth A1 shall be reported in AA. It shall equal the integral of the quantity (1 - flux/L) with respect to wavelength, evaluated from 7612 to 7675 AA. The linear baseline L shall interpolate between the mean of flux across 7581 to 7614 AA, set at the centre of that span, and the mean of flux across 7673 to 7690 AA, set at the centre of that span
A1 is 4.3 AA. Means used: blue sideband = 2.25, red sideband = 2.02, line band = 1.98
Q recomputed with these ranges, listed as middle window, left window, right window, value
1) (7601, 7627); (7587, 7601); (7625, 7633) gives 3.20 AA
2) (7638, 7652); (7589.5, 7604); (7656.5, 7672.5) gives 0.52 AA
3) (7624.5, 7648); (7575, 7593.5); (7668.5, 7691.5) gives 3.17 AA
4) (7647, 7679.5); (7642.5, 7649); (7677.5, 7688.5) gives -0.58 AA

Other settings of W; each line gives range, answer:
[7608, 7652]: 1.98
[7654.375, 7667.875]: 1.77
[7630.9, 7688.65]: 2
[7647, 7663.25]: 1.9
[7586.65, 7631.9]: 2.11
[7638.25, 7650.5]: 2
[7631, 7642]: 2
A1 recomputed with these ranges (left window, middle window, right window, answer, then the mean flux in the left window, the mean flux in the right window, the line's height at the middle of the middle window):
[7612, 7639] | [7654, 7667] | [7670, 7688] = 1.90 AA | 1.92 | 2.16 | 2.07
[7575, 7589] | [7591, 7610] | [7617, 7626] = -2.09 AA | 2.13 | 1.9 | 2.02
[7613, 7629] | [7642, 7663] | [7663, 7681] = 0.81 AA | 1.88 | 2.12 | 2.03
